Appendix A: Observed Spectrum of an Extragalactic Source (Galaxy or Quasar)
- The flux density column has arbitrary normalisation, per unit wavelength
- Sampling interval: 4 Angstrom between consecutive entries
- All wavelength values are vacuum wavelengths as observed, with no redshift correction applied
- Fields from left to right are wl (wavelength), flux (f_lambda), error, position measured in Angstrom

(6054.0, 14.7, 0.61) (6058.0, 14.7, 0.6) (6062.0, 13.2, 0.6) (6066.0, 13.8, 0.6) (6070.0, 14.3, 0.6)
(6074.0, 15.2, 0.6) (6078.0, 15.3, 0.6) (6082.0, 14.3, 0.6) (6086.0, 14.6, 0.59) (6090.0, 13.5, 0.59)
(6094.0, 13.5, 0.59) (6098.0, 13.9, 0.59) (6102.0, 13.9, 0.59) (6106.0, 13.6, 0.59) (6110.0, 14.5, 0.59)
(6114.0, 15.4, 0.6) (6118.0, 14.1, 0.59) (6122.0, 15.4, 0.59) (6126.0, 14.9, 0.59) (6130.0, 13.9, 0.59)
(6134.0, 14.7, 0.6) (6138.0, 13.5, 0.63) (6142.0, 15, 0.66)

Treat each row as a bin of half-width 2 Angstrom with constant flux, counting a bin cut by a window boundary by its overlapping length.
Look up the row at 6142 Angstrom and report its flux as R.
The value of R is 15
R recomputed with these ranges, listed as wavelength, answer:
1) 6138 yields 13.5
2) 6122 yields 15.4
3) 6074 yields 15.2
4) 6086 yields 14.6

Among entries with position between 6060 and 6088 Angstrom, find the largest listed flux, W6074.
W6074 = 15.3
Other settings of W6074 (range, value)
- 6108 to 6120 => 15.4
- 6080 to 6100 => 14.6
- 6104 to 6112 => 14.5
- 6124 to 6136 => 14.9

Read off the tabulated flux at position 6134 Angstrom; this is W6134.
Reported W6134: 14.7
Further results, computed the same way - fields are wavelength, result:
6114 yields 15.4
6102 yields 13.9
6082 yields 14.3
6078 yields 15.3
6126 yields 14.9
